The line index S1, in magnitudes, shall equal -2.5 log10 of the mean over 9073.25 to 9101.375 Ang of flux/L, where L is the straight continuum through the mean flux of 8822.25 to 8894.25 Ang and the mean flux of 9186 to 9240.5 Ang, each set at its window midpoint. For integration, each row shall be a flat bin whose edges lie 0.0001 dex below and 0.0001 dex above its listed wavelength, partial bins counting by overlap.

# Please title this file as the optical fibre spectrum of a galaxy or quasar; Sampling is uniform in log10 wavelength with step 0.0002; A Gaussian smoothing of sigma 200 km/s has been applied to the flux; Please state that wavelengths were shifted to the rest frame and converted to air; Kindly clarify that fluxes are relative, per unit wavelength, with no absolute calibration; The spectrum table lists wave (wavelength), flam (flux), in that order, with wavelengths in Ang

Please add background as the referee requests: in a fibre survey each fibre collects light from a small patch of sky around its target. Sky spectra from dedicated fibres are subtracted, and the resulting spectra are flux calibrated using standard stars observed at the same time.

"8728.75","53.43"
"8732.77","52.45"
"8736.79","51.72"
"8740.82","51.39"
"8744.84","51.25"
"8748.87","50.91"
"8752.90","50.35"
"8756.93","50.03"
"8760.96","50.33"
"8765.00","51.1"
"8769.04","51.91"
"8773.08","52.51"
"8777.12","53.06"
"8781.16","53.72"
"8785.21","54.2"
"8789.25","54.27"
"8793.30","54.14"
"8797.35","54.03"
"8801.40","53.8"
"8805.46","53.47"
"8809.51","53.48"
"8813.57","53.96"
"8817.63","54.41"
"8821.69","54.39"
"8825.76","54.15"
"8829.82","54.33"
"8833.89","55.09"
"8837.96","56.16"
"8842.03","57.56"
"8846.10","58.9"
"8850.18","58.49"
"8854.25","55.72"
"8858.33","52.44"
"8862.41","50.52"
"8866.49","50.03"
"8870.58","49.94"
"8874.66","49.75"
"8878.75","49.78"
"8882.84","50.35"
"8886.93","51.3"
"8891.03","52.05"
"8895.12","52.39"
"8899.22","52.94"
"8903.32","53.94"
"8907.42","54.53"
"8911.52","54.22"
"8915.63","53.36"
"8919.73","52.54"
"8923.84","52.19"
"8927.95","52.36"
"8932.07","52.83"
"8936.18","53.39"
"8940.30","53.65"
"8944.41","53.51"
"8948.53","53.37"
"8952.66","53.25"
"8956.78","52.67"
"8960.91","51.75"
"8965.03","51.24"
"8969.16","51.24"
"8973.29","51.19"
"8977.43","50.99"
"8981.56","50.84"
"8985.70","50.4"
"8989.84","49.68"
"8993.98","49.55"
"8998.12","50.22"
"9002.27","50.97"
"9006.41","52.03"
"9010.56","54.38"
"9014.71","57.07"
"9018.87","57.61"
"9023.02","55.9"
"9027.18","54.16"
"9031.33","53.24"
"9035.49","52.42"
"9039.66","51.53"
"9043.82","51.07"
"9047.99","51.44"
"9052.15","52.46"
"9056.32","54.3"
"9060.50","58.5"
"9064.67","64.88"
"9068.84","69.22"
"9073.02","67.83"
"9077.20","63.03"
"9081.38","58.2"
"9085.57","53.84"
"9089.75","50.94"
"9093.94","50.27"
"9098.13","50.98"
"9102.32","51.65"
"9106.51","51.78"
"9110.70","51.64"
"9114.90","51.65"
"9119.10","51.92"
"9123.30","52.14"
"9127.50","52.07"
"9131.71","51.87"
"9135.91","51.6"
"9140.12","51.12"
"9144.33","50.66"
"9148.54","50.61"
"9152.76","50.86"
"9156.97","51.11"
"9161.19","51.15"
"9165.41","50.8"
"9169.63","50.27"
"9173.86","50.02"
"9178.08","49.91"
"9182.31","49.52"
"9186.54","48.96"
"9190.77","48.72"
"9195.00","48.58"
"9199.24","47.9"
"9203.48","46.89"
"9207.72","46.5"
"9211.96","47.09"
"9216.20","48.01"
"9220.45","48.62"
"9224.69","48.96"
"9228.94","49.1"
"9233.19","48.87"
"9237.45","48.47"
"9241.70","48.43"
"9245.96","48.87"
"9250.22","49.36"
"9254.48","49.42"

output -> -0.11 mag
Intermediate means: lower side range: 53.3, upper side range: 48.2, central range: 55.3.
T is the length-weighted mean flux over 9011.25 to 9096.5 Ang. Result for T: 56.3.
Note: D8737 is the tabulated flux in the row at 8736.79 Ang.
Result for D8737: 51.72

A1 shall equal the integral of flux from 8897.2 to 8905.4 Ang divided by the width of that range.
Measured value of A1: 53.4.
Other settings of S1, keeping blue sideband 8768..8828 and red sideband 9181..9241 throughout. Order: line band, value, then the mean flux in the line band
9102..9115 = -0.04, 51.7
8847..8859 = -0.06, 56.2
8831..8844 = -0.06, 56.1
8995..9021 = -0.05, 53.6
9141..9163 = -0.04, 50.9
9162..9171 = -0.04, 50.7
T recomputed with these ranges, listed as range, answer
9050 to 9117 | 56.3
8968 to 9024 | 52.2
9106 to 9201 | 50.6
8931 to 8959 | 53.2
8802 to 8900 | 53.4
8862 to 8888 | 50.2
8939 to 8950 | 53.5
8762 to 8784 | 52.4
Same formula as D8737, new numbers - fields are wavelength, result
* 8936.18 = 53.39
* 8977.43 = 50.99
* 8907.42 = 54.53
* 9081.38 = 58.2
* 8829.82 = 54.33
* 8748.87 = 50.91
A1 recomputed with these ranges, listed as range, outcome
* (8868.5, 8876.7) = 49.8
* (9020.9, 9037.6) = 53.9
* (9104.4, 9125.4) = 51.8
